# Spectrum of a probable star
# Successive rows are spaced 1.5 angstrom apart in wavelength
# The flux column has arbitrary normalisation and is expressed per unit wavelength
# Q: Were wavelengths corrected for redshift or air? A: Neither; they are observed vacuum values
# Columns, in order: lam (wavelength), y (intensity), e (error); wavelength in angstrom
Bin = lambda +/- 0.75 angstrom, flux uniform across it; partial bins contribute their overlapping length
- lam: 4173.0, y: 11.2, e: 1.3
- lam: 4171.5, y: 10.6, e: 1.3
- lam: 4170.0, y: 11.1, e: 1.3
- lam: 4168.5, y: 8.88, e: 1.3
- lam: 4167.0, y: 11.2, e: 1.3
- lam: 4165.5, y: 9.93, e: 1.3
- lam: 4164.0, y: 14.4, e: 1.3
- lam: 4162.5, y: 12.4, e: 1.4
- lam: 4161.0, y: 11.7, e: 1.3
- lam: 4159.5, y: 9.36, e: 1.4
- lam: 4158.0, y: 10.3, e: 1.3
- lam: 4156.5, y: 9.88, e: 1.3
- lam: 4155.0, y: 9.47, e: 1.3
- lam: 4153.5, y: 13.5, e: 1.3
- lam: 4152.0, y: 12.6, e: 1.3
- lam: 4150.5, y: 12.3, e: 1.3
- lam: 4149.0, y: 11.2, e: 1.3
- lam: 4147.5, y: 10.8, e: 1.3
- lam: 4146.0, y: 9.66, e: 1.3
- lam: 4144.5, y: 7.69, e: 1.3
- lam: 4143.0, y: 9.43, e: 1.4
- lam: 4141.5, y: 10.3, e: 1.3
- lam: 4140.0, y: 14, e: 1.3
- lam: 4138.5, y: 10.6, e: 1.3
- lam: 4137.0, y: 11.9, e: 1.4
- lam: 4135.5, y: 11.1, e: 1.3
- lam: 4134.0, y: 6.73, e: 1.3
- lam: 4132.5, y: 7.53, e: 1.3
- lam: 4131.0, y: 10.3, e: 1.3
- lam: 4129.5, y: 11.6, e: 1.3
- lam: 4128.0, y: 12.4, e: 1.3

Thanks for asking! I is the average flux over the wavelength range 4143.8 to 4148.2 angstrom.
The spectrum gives 9.39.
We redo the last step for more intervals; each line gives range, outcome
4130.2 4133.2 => 8.98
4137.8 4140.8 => 12.3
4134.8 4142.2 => 11.6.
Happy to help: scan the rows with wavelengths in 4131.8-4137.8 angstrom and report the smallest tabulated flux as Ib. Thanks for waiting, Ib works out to 6.73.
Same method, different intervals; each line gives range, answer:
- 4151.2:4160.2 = 9.36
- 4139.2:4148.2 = 7.69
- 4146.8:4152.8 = 10.8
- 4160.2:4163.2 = 11.7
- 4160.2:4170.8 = 8.88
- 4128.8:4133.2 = 7.53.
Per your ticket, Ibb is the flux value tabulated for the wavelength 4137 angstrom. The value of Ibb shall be 11.9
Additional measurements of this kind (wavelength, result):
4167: 11.2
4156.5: 9.88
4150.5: 12.3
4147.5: 10.8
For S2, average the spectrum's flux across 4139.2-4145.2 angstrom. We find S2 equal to 10.4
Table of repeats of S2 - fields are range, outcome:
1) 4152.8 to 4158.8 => 10.8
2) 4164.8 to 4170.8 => 10.3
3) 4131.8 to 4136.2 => 8.43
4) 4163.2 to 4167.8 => 11.8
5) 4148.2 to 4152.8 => 12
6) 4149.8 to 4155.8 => 11.9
